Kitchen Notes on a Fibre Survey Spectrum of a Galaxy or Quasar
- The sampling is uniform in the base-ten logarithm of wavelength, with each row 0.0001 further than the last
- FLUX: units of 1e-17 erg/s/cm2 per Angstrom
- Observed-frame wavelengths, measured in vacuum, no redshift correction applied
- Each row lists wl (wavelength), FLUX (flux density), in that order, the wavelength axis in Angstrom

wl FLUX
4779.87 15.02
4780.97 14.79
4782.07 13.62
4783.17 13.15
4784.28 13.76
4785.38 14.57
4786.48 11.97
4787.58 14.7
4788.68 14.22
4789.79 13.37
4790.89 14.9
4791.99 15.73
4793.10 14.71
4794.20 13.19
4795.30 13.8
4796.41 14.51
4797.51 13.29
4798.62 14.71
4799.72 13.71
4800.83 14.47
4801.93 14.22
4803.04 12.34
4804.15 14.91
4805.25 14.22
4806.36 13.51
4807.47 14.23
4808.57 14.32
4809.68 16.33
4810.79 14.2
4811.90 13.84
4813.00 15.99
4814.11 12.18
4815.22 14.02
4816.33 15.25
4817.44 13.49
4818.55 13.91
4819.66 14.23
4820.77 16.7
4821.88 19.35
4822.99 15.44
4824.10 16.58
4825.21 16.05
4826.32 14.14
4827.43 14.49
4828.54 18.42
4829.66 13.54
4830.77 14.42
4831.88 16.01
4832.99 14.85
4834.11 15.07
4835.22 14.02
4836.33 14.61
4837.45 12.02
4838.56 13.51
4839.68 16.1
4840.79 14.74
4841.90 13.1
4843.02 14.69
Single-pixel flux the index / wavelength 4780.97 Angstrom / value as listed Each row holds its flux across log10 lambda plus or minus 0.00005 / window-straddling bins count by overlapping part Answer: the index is 14.79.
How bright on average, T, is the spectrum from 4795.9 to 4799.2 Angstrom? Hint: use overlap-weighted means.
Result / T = 14.2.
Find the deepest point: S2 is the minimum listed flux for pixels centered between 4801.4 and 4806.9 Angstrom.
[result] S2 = 12.34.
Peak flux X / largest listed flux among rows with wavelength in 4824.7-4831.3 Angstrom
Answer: 18.42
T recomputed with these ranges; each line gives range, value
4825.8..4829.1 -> 15.7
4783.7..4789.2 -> 13.8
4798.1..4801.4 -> 14.3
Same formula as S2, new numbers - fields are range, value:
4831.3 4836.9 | 14.02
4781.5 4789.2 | 11.97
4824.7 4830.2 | 13.54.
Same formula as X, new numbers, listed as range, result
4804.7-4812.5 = 16.33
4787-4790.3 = 14.7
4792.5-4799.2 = 14.71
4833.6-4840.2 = 16.1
